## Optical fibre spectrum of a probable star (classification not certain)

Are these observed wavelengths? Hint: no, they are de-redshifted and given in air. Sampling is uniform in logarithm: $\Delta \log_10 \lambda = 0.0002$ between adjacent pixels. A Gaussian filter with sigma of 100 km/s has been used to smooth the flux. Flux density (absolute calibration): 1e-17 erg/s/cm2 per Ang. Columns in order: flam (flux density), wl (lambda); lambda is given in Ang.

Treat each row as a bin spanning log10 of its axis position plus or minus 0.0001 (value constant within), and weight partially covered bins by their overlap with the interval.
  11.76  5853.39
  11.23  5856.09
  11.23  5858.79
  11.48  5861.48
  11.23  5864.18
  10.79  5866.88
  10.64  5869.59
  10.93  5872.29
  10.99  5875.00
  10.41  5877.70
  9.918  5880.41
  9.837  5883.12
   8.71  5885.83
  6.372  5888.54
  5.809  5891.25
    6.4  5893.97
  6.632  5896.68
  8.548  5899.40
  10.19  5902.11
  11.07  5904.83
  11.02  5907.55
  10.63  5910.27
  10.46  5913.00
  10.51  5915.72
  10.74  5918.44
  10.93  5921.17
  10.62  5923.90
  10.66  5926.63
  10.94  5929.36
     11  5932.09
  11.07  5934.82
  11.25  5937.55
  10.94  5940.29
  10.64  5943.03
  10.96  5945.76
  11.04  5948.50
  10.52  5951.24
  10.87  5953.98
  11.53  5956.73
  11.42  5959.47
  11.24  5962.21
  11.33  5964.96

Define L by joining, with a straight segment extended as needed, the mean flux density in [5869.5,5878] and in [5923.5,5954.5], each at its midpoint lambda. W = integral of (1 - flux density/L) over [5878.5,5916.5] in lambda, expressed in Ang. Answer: 6.4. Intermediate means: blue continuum 10.8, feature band 9.01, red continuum 10.9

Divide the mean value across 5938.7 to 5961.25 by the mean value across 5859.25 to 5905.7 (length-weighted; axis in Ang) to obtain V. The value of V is 1.17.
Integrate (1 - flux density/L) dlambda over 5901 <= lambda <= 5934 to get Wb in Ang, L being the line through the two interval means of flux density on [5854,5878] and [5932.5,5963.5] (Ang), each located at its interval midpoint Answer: 0.90 Ang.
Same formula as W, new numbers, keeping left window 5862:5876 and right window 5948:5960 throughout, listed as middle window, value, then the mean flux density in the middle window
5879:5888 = 1.4 Ang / 9.21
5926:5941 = 0.0 Ang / 11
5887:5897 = 4.2 Ang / 6.32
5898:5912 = 0.9 Ang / 10.3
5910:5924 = 0.4 Ang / 10.6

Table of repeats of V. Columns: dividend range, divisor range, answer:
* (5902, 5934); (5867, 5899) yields 1.22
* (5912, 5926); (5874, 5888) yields 1.09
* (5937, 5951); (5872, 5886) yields 1.07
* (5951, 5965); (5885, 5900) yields 1.61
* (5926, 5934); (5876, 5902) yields 1.33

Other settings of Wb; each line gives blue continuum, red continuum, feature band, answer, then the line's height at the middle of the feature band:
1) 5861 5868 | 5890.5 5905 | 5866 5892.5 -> 1.01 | 9.73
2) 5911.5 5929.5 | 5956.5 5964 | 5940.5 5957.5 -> 0.42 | 11.2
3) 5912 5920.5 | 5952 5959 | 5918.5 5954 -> 0.05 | 10.9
